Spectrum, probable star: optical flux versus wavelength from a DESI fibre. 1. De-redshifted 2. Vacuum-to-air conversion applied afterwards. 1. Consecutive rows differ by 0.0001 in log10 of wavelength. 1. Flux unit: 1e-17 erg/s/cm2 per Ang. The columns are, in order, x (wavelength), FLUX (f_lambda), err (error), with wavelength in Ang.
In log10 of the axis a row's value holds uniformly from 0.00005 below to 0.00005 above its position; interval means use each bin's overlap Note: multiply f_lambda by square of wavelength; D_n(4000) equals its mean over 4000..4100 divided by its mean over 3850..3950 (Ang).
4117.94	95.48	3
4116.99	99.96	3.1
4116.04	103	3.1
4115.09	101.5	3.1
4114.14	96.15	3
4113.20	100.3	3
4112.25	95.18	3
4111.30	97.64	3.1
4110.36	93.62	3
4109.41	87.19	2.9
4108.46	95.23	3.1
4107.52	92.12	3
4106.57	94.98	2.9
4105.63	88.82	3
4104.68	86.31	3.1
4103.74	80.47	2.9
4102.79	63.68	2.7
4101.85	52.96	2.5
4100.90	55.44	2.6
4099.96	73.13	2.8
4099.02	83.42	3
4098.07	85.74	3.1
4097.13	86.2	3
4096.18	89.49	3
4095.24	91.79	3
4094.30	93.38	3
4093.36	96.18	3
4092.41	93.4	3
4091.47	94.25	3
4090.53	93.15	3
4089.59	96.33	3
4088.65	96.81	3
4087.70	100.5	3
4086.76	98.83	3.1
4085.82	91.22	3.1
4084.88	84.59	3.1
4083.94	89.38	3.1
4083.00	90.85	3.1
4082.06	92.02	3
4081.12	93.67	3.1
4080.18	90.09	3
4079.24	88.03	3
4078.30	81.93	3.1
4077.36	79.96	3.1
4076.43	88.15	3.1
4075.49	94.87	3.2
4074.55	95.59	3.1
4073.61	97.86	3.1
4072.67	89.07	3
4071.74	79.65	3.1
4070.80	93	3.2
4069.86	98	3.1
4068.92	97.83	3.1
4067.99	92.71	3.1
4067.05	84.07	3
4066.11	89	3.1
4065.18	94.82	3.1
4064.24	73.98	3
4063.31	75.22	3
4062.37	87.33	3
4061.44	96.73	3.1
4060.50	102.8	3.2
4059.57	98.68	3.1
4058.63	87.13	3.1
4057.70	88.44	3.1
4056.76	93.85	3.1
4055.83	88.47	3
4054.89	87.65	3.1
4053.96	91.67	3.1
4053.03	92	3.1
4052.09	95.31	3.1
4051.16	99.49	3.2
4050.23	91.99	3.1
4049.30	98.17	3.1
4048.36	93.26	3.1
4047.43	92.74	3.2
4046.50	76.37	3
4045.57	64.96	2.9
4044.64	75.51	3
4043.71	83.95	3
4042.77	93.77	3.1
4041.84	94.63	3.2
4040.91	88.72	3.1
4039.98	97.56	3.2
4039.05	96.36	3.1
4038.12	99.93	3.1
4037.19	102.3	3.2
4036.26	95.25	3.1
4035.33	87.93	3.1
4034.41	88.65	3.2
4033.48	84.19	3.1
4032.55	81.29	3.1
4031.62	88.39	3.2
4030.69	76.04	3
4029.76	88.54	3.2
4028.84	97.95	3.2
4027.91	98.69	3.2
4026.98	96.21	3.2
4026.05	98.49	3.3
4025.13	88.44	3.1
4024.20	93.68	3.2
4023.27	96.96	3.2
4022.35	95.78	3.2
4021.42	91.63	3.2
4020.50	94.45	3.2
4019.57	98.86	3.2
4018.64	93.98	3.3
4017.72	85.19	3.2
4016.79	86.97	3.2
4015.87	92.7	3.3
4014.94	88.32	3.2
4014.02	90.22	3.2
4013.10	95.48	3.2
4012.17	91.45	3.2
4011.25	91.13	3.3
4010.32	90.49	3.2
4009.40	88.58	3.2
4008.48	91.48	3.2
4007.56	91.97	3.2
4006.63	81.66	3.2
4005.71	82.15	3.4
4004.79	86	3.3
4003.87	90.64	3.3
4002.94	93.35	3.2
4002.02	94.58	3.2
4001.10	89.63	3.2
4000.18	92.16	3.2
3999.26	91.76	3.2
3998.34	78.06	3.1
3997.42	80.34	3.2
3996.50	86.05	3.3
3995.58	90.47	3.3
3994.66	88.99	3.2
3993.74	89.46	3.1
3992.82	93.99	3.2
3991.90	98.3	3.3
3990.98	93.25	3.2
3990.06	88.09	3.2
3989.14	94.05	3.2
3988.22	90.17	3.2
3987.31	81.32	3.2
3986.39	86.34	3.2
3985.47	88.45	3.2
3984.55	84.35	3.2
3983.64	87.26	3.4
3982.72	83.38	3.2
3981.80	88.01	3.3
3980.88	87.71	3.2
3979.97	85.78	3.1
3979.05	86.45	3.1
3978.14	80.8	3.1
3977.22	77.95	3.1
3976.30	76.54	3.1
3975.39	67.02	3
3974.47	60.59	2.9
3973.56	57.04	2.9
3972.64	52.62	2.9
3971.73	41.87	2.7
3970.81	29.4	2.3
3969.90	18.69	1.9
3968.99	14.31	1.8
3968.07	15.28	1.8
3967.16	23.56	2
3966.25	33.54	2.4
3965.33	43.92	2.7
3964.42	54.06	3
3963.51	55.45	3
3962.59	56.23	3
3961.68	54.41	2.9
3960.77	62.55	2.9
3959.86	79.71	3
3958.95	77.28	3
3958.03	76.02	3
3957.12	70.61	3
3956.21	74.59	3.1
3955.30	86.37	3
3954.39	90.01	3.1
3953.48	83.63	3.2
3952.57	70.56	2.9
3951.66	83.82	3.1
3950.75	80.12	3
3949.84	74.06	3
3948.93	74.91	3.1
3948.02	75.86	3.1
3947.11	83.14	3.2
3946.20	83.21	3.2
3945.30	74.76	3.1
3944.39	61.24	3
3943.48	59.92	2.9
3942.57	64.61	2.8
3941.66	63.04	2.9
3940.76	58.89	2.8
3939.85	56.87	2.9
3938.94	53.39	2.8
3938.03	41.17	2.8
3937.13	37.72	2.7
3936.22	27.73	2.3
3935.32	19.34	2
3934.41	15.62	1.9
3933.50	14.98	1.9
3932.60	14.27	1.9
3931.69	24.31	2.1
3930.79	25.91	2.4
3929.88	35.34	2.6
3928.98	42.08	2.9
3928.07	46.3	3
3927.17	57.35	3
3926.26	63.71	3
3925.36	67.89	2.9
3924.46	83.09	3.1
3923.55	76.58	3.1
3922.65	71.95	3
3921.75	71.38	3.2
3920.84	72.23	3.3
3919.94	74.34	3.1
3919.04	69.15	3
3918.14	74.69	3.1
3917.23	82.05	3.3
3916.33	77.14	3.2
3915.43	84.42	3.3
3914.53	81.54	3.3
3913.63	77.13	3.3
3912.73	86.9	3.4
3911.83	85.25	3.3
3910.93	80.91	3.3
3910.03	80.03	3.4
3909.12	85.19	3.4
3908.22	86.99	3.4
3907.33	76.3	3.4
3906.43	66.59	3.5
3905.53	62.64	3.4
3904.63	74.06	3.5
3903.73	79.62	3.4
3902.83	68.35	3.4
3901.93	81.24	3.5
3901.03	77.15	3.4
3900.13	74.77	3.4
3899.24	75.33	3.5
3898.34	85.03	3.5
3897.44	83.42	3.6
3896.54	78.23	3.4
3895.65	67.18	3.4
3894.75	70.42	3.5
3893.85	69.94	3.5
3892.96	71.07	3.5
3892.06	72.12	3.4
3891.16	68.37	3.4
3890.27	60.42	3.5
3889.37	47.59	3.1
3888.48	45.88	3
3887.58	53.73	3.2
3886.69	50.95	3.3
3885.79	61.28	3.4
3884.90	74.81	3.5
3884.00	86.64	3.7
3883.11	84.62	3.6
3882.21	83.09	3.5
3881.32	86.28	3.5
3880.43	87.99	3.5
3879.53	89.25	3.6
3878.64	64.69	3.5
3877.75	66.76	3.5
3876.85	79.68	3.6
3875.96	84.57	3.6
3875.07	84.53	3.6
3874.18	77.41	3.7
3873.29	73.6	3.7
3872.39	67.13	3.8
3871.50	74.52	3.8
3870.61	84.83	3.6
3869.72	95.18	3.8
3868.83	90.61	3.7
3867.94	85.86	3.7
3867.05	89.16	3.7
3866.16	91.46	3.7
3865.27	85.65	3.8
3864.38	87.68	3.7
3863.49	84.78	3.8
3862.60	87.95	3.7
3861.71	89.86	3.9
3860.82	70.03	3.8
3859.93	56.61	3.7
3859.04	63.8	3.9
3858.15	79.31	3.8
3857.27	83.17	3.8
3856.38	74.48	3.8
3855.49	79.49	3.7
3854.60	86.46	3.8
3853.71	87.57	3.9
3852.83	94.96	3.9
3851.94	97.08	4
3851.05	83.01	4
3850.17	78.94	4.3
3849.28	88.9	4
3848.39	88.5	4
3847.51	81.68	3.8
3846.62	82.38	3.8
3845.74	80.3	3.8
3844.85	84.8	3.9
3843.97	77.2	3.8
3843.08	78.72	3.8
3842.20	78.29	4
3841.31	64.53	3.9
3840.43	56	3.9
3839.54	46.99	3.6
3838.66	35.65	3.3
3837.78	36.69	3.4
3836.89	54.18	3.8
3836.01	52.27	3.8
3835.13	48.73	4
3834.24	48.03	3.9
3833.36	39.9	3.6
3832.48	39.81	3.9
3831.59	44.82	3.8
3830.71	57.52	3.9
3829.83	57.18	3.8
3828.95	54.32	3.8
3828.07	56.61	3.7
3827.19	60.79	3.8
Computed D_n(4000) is 1.4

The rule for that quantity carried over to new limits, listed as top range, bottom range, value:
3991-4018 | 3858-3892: 1.26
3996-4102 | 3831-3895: 1.35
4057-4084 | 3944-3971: 1.53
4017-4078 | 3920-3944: 1.96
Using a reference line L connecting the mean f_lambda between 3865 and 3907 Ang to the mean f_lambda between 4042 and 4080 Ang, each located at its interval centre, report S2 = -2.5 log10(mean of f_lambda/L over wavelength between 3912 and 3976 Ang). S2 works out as 0.33 mag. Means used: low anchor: 75.1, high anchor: 89.4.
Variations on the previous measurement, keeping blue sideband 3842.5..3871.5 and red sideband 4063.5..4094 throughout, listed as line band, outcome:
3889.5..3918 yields 0.12 mag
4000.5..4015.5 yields -0.01 mag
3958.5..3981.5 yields 0.48 mag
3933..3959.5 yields 0.34 mag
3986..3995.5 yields -0.03 mag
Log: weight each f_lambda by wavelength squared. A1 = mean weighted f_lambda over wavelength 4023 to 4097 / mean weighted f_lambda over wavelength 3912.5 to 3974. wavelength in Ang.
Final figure 1.7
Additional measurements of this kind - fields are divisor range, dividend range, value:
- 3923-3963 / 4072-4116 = 1.61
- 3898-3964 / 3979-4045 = 1.42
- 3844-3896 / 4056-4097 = 1.30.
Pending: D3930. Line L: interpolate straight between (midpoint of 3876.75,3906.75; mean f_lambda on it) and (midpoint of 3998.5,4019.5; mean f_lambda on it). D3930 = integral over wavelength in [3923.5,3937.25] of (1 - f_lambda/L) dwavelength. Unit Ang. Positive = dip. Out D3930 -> 6.7 Ang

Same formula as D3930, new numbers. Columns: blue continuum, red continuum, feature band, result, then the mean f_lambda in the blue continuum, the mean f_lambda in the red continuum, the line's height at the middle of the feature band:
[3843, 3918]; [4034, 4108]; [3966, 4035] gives 2.80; 78.1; 89.2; 85.1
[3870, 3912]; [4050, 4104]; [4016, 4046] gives -1.98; 74.3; 88.8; 85.2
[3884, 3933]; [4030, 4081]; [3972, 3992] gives -0.47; 68.3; 89.7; 79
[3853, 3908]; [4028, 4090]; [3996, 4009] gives -0.29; 76.2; 90.4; 85.9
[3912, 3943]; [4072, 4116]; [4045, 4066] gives -2.01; 56.5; 89.3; 81.7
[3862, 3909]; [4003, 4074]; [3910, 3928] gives 0.94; 76.2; 90.6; 79.4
